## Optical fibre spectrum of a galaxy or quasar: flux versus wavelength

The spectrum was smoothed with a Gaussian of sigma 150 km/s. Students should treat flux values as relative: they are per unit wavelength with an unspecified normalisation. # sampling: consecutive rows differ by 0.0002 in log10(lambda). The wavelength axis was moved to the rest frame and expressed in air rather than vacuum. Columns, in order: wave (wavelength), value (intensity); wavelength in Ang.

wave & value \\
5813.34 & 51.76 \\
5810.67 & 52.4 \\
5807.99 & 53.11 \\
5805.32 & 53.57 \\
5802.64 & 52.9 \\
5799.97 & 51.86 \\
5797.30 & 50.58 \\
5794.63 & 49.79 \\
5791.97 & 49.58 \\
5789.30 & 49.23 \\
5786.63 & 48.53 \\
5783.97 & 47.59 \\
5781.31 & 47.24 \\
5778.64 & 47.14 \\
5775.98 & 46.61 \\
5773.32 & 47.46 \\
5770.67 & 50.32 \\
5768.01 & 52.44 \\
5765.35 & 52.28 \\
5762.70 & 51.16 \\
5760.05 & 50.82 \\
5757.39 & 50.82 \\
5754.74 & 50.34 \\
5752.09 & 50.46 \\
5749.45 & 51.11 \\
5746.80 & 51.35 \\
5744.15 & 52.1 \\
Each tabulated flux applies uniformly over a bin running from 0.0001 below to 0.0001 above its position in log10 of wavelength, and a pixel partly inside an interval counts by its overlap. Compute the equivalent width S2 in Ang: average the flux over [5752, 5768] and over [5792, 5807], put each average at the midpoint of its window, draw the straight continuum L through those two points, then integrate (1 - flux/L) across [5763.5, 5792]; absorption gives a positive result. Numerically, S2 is 1.3 Ang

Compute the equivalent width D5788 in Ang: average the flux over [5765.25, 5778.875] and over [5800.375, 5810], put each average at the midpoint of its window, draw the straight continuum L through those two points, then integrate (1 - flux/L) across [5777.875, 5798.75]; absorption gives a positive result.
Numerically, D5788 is 1.0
